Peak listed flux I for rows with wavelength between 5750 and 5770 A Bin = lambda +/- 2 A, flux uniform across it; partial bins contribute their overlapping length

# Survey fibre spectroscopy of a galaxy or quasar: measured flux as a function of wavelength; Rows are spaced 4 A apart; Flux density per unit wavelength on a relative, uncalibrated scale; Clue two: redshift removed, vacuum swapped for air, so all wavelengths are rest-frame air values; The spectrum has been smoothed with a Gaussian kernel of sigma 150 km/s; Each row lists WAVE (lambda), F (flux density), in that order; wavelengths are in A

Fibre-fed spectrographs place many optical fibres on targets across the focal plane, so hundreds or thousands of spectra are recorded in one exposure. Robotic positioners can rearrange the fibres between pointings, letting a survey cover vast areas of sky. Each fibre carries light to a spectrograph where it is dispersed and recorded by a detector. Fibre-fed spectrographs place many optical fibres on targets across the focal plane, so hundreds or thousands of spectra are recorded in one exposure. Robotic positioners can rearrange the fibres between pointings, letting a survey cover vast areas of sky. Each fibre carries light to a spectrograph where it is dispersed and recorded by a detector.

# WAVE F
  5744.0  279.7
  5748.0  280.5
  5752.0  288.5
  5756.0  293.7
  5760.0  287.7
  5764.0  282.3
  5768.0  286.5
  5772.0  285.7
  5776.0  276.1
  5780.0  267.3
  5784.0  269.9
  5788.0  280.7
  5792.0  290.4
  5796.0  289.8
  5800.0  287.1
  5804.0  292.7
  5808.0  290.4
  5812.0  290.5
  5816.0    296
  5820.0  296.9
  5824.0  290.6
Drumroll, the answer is 293.7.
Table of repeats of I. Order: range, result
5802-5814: 292.7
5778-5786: 269.9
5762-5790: 286.5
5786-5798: 290.4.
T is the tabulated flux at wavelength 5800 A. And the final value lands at 287.1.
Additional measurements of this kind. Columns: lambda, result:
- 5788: 280.7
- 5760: 287.7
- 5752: 288.5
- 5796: 289.8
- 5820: 296.9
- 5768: 286.5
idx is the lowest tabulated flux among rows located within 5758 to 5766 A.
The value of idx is 282.3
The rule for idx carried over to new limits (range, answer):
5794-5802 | 287.1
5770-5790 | 267.3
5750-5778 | 276.1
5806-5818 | 290.4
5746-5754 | 280.5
